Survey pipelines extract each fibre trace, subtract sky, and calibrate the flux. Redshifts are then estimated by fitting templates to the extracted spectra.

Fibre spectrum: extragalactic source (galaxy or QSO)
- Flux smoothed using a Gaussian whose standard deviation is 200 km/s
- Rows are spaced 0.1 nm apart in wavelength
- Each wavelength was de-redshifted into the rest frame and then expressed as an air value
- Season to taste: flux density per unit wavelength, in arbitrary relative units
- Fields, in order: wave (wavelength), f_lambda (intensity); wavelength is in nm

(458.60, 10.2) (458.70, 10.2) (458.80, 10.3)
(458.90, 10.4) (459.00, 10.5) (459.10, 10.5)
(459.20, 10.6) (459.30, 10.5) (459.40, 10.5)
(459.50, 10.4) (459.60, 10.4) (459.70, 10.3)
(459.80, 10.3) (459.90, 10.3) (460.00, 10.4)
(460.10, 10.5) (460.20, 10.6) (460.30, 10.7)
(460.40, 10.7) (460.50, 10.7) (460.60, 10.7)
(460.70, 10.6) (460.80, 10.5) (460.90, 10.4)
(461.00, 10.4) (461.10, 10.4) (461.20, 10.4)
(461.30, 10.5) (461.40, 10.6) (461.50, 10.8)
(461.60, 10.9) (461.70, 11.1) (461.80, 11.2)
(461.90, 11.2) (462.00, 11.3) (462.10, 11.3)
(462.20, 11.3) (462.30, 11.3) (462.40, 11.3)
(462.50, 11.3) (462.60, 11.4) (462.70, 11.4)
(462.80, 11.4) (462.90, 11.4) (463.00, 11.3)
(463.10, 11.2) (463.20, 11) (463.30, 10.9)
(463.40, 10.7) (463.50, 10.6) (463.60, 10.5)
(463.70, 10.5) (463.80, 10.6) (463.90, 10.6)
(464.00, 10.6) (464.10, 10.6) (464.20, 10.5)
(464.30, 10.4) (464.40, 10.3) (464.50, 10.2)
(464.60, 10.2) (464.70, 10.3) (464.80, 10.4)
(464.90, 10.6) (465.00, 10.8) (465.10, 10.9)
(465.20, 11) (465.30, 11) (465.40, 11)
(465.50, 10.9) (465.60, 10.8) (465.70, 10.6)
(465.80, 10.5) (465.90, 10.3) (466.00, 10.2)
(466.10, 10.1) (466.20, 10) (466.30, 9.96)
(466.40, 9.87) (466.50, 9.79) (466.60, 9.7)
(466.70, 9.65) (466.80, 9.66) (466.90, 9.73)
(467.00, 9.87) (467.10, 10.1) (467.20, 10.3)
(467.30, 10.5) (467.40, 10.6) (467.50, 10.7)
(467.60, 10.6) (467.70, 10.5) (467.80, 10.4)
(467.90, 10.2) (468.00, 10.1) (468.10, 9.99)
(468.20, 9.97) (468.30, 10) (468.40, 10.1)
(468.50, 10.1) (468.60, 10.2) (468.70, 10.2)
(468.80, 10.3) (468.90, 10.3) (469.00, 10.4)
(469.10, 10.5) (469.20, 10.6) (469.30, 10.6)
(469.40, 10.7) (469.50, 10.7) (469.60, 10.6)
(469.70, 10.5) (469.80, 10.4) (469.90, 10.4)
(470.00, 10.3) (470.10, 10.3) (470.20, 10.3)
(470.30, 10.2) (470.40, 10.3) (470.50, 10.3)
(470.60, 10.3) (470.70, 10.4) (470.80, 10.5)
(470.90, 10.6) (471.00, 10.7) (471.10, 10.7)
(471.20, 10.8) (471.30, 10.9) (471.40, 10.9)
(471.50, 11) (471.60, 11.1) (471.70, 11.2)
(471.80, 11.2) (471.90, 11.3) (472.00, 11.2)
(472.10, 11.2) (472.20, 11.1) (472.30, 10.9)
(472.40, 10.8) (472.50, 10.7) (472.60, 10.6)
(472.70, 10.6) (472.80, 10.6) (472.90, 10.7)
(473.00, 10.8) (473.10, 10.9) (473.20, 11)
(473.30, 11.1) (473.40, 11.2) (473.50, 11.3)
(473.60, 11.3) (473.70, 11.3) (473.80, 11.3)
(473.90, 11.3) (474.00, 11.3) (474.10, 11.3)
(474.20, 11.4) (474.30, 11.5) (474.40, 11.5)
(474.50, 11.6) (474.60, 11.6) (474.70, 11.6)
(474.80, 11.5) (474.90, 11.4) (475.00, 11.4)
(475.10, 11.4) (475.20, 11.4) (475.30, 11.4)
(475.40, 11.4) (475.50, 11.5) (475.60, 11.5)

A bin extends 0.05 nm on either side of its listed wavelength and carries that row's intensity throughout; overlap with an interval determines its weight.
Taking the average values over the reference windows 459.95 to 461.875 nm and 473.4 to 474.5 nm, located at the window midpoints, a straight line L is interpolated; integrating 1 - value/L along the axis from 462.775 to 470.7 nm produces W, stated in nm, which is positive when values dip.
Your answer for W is 0.39 nm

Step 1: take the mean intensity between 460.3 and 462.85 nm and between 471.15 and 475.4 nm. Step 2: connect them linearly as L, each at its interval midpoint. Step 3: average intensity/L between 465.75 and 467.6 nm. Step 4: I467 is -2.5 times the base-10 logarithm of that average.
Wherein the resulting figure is 0.095 mag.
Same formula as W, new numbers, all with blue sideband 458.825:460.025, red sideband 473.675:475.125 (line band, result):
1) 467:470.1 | 0.19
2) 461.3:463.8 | -0.10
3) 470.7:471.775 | 0.04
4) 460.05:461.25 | -0.01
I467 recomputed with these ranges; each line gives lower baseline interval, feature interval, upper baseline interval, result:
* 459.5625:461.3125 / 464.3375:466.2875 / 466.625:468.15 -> -0.03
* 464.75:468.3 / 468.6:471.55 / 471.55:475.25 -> 0.03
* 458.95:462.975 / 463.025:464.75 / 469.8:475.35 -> 0.02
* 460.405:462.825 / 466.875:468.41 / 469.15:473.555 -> 0.06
